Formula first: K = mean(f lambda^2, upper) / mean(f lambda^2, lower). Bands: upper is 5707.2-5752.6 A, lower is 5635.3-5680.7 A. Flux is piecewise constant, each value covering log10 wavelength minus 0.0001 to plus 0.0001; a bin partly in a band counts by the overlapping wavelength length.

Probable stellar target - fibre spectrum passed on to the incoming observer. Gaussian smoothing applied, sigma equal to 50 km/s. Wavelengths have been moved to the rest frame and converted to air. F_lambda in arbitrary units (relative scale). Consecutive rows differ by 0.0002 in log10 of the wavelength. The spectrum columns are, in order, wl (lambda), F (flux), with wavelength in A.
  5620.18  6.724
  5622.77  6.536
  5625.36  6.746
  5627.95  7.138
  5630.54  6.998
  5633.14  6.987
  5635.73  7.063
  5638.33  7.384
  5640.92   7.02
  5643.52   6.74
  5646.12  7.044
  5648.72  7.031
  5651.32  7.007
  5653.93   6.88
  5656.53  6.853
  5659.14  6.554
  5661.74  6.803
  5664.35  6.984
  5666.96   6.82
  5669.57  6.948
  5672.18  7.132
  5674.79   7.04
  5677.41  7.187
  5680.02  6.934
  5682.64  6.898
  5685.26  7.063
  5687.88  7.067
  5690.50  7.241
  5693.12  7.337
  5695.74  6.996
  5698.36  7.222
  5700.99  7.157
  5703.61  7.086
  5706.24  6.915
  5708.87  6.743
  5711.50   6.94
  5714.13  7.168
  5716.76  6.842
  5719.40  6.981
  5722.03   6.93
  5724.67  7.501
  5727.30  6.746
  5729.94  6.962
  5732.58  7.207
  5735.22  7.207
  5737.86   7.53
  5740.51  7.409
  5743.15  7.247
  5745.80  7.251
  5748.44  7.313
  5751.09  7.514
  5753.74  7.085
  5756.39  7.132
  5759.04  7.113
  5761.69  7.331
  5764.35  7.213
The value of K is 1.05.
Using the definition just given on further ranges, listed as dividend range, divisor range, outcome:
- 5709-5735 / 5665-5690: 1.02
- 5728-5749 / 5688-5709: 1.03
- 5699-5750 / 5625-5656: 1.05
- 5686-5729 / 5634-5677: 1.03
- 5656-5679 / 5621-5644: 1.01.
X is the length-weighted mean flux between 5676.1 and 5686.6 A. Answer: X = 7.02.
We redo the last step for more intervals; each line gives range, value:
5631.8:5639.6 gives 7.14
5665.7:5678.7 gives 7.03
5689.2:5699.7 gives 7.2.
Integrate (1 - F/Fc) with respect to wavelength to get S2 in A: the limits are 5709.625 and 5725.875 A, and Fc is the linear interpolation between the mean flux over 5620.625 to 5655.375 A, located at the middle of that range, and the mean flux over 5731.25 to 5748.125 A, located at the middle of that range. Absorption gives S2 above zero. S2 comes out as 0.4 A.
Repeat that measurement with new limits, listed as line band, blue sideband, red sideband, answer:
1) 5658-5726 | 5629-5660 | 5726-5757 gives 0.7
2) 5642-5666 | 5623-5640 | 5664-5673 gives 0.4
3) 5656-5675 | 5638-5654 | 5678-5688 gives 0.3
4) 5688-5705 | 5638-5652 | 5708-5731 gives -0.4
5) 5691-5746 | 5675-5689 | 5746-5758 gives 0.3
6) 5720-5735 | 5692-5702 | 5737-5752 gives 0.5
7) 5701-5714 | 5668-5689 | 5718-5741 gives 0.2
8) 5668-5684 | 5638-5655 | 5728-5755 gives 0.1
